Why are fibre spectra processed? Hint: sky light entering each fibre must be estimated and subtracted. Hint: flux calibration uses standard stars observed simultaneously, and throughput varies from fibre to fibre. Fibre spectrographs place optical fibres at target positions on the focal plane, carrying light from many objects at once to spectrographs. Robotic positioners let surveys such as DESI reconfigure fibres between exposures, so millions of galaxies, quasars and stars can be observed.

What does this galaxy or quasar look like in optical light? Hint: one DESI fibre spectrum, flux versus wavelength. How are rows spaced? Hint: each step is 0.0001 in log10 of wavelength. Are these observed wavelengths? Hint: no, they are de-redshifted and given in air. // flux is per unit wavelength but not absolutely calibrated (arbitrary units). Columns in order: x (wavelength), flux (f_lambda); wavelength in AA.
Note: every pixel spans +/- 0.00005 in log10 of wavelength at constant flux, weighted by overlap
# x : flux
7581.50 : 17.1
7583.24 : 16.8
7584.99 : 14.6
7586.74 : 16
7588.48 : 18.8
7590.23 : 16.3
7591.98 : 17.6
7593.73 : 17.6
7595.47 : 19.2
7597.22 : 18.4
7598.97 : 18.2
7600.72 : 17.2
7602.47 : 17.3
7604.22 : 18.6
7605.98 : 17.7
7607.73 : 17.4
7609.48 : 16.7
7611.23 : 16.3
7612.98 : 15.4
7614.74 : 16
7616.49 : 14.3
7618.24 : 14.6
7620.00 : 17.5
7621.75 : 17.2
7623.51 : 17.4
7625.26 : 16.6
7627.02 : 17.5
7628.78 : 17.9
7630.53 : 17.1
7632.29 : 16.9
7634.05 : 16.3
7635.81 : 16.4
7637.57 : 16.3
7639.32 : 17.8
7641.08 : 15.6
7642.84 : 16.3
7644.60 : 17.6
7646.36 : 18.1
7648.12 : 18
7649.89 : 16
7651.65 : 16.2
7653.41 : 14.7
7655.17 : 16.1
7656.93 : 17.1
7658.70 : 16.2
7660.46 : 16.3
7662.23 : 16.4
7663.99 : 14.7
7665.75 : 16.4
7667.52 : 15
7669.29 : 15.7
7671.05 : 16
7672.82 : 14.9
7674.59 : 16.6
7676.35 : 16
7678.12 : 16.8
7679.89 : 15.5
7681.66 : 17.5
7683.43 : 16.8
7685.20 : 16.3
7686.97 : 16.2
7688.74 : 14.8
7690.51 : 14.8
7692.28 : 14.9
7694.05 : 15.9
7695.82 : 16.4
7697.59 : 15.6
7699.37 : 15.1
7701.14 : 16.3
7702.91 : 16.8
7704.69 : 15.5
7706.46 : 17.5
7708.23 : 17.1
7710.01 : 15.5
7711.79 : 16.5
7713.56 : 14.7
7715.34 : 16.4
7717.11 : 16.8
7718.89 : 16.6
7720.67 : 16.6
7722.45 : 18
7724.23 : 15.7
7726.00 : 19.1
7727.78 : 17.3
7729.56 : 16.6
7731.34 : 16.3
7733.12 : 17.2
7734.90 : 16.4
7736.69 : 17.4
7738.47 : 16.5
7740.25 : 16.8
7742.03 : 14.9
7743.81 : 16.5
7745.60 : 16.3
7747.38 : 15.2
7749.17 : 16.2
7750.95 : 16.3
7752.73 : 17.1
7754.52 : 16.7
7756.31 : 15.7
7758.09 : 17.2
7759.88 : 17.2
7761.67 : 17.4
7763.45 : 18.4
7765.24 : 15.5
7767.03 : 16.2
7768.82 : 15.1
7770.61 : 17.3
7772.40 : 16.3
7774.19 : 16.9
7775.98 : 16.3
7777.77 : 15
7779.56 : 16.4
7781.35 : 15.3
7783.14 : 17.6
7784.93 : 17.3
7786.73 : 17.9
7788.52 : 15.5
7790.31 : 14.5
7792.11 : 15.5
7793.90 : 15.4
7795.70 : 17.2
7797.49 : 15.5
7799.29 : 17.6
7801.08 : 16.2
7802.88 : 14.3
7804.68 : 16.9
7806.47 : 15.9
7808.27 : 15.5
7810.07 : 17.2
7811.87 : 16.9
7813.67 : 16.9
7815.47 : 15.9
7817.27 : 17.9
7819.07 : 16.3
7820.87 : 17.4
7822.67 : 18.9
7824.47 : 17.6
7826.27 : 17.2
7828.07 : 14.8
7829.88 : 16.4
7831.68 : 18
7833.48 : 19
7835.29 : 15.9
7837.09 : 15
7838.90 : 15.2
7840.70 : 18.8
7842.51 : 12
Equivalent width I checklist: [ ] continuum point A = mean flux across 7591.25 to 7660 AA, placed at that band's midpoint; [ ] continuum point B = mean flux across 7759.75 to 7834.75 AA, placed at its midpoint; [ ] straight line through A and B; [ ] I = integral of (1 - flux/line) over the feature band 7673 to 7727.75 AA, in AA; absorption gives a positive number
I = 1.6 AA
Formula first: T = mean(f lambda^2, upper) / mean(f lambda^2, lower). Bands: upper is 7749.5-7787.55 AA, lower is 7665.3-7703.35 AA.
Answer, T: 1.1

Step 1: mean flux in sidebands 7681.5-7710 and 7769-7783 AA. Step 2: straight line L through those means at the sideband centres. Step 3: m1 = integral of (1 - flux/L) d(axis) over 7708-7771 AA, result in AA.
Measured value -1.6 AA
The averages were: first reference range 16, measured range 16.6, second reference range 16.2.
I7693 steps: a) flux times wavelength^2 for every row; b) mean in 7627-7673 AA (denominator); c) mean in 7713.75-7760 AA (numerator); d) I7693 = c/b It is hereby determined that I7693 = 1.03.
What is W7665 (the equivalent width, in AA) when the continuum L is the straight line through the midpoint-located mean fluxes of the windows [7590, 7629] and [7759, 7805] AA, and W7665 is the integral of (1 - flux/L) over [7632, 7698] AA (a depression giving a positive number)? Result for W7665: 2.6 AA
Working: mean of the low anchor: 17.1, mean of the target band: 16.2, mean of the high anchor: 16.3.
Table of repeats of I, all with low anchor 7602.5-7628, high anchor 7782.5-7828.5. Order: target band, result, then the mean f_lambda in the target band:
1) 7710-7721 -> 0.3 AA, 16.2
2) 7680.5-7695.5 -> 0.6 AA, 15.9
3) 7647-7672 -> 0.9 AA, 16.1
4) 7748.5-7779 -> 0.1 AA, 16.5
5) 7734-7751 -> 0.3 AA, 16.2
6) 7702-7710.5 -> 0.0 AA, 16.5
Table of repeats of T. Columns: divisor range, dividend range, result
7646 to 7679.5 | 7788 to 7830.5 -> 1.06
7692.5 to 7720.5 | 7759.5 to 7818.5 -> 1.04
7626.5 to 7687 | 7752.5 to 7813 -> 1.03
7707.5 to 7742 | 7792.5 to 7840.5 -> 1.02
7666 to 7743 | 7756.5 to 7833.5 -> 1.04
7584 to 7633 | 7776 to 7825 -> 1.02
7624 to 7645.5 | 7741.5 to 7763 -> 1.01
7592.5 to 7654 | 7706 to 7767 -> 1.01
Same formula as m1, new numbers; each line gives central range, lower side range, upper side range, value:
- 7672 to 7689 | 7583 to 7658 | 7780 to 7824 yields 0.56 AA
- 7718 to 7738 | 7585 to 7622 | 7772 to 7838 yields -0.38 AA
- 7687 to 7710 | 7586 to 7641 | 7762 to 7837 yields 1.25 AA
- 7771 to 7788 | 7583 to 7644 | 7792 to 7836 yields 0.17 AA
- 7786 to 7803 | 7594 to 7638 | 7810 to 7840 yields 0.87 AA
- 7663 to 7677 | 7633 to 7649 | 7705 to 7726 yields 0.95 AA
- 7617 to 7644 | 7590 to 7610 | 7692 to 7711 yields 0.80 AA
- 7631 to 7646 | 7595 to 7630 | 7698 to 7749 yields 0.18 AA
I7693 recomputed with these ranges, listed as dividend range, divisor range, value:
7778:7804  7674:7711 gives 1.03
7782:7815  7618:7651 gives 1.00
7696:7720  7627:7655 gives 0.98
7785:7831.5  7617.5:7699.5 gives 1.05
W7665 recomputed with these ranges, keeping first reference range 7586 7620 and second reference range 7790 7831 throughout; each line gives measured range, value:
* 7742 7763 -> 0.2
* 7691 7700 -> 0.7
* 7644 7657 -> 0.2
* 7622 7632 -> -0.2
